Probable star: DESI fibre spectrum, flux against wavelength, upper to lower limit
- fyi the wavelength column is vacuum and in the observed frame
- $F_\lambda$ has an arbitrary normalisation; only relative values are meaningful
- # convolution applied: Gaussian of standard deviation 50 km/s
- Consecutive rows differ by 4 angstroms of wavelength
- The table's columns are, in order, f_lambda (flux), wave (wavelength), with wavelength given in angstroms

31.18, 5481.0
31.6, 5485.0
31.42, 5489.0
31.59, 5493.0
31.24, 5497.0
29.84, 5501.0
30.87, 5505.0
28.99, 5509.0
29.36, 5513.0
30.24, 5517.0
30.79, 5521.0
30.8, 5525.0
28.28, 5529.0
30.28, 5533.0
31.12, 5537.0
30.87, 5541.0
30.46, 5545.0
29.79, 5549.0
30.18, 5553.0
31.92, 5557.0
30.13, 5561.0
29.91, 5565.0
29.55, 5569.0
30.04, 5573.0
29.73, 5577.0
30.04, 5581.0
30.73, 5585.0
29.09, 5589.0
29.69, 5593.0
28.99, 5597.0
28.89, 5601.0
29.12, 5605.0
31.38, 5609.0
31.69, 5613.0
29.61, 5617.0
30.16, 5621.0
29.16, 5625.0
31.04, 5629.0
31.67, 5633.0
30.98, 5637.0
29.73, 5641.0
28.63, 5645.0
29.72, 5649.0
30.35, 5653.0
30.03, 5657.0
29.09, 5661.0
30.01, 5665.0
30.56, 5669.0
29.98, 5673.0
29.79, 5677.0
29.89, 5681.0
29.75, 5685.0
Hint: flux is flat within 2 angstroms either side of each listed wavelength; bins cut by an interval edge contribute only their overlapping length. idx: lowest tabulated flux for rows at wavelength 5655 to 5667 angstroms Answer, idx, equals 29.09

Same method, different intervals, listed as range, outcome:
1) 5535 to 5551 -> 29.79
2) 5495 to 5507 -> 29.84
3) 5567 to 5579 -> 29.55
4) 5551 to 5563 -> 30.13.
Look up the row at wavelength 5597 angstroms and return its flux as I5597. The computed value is 28.99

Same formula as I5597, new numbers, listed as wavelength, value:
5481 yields 31.18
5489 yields 31.42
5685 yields 29.75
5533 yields 30.28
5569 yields 29.55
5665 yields 30.01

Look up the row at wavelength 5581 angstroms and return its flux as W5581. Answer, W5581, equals 30.04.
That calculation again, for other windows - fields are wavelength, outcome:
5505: 30.87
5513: 29.36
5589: 29.09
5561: 30.13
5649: 29.72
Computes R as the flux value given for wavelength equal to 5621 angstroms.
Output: 30.16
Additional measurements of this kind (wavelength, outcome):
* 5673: 29.98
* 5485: 31.6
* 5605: 29.12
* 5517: 30.24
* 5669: 30.56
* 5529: 28.28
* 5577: 29.73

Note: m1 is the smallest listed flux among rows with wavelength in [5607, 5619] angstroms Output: 29.61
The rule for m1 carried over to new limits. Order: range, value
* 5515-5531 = 28.28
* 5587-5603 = 28.89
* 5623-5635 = 29.16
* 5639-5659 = 28.63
